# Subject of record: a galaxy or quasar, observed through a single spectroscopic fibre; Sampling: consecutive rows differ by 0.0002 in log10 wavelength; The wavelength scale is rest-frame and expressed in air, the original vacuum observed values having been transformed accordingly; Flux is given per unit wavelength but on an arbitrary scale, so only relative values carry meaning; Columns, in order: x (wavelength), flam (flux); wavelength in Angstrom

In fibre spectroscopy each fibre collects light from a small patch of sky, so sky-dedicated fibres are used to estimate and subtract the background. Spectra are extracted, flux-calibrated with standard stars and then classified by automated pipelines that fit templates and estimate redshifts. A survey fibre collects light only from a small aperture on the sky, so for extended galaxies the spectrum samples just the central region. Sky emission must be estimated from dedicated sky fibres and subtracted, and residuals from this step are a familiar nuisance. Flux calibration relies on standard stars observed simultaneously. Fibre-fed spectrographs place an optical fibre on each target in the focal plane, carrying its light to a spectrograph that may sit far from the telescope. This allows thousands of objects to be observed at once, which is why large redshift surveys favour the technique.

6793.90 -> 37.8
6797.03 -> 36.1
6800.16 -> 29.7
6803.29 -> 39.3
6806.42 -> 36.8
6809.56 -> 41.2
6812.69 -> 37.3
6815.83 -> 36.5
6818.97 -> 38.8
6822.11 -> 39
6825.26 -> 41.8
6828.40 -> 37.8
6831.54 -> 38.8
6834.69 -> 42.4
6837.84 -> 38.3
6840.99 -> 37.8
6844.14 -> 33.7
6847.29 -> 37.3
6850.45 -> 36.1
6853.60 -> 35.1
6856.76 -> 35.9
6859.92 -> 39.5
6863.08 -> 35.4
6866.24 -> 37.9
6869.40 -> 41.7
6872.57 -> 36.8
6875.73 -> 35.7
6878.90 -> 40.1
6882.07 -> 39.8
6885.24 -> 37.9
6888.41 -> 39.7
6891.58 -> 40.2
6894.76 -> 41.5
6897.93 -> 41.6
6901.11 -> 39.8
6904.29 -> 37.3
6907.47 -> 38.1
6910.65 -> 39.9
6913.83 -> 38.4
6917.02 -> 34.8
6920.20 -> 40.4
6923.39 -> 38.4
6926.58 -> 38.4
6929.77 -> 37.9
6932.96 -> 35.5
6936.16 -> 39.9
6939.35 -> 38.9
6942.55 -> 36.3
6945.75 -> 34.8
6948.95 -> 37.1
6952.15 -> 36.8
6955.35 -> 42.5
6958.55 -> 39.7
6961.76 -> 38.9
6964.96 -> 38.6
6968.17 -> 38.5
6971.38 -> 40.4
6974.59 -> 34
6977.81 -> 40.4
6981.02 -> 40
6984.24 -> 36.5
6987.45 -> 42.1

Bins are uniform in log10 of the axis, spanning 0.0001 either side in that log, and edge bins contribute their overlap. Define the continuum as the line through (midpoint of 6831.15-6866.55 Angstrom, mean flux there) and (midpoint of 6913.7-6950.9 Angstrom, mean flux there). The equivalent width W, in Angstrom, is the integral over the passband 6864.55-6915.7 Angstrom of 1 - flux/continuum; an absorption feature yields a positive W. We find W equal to -2.4 Angstrom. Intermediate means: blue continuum 37.3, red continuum 37.5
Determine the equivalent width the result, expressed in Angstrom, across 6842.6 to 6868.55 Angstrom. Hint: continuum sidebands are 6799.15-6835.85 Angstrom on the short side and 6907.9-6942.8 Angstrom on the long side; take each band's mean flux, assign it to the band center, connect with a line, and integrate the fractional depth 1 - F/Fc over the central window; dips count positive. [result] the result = 1.20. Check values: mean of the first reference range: 38.4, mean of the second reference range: 38.1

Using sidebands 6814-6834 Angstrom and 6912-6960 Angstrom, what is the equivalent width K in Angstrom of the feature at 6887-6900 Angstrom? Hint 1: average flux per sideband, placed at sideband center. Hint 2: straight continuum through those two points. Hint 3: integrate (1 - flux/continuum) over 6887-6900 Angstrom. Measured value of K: -0.81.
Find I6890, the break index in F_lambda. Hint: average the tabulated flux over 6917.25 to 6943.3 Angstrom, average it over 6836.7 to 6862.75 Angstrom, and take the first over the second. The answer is 1.04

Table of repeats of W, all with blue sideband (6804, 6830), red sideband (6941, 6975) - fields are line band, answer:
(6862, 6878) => 0.3 Angstrom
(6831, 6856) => 0.8 Angstrom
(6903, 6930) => 0.1 Angstrom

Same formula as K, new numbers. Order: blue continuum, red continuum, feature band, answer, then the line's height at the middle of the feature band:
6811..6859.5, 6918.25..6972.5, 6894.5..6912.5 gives -0.65 Angstrom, 38.2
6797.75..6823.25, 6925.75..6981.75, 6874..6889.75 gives -0.36 Angstrom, 37.7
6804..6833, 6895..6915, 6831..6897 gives 1.44 Angstrom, 39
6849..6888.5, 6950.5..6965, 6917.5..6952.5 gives 1.22 Angstrom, 39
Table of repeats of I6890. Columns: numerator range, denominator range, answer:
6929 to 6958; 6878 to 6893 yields 0.96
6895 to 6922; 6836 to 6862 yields 1.06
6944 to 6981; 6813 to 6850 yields 1.00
